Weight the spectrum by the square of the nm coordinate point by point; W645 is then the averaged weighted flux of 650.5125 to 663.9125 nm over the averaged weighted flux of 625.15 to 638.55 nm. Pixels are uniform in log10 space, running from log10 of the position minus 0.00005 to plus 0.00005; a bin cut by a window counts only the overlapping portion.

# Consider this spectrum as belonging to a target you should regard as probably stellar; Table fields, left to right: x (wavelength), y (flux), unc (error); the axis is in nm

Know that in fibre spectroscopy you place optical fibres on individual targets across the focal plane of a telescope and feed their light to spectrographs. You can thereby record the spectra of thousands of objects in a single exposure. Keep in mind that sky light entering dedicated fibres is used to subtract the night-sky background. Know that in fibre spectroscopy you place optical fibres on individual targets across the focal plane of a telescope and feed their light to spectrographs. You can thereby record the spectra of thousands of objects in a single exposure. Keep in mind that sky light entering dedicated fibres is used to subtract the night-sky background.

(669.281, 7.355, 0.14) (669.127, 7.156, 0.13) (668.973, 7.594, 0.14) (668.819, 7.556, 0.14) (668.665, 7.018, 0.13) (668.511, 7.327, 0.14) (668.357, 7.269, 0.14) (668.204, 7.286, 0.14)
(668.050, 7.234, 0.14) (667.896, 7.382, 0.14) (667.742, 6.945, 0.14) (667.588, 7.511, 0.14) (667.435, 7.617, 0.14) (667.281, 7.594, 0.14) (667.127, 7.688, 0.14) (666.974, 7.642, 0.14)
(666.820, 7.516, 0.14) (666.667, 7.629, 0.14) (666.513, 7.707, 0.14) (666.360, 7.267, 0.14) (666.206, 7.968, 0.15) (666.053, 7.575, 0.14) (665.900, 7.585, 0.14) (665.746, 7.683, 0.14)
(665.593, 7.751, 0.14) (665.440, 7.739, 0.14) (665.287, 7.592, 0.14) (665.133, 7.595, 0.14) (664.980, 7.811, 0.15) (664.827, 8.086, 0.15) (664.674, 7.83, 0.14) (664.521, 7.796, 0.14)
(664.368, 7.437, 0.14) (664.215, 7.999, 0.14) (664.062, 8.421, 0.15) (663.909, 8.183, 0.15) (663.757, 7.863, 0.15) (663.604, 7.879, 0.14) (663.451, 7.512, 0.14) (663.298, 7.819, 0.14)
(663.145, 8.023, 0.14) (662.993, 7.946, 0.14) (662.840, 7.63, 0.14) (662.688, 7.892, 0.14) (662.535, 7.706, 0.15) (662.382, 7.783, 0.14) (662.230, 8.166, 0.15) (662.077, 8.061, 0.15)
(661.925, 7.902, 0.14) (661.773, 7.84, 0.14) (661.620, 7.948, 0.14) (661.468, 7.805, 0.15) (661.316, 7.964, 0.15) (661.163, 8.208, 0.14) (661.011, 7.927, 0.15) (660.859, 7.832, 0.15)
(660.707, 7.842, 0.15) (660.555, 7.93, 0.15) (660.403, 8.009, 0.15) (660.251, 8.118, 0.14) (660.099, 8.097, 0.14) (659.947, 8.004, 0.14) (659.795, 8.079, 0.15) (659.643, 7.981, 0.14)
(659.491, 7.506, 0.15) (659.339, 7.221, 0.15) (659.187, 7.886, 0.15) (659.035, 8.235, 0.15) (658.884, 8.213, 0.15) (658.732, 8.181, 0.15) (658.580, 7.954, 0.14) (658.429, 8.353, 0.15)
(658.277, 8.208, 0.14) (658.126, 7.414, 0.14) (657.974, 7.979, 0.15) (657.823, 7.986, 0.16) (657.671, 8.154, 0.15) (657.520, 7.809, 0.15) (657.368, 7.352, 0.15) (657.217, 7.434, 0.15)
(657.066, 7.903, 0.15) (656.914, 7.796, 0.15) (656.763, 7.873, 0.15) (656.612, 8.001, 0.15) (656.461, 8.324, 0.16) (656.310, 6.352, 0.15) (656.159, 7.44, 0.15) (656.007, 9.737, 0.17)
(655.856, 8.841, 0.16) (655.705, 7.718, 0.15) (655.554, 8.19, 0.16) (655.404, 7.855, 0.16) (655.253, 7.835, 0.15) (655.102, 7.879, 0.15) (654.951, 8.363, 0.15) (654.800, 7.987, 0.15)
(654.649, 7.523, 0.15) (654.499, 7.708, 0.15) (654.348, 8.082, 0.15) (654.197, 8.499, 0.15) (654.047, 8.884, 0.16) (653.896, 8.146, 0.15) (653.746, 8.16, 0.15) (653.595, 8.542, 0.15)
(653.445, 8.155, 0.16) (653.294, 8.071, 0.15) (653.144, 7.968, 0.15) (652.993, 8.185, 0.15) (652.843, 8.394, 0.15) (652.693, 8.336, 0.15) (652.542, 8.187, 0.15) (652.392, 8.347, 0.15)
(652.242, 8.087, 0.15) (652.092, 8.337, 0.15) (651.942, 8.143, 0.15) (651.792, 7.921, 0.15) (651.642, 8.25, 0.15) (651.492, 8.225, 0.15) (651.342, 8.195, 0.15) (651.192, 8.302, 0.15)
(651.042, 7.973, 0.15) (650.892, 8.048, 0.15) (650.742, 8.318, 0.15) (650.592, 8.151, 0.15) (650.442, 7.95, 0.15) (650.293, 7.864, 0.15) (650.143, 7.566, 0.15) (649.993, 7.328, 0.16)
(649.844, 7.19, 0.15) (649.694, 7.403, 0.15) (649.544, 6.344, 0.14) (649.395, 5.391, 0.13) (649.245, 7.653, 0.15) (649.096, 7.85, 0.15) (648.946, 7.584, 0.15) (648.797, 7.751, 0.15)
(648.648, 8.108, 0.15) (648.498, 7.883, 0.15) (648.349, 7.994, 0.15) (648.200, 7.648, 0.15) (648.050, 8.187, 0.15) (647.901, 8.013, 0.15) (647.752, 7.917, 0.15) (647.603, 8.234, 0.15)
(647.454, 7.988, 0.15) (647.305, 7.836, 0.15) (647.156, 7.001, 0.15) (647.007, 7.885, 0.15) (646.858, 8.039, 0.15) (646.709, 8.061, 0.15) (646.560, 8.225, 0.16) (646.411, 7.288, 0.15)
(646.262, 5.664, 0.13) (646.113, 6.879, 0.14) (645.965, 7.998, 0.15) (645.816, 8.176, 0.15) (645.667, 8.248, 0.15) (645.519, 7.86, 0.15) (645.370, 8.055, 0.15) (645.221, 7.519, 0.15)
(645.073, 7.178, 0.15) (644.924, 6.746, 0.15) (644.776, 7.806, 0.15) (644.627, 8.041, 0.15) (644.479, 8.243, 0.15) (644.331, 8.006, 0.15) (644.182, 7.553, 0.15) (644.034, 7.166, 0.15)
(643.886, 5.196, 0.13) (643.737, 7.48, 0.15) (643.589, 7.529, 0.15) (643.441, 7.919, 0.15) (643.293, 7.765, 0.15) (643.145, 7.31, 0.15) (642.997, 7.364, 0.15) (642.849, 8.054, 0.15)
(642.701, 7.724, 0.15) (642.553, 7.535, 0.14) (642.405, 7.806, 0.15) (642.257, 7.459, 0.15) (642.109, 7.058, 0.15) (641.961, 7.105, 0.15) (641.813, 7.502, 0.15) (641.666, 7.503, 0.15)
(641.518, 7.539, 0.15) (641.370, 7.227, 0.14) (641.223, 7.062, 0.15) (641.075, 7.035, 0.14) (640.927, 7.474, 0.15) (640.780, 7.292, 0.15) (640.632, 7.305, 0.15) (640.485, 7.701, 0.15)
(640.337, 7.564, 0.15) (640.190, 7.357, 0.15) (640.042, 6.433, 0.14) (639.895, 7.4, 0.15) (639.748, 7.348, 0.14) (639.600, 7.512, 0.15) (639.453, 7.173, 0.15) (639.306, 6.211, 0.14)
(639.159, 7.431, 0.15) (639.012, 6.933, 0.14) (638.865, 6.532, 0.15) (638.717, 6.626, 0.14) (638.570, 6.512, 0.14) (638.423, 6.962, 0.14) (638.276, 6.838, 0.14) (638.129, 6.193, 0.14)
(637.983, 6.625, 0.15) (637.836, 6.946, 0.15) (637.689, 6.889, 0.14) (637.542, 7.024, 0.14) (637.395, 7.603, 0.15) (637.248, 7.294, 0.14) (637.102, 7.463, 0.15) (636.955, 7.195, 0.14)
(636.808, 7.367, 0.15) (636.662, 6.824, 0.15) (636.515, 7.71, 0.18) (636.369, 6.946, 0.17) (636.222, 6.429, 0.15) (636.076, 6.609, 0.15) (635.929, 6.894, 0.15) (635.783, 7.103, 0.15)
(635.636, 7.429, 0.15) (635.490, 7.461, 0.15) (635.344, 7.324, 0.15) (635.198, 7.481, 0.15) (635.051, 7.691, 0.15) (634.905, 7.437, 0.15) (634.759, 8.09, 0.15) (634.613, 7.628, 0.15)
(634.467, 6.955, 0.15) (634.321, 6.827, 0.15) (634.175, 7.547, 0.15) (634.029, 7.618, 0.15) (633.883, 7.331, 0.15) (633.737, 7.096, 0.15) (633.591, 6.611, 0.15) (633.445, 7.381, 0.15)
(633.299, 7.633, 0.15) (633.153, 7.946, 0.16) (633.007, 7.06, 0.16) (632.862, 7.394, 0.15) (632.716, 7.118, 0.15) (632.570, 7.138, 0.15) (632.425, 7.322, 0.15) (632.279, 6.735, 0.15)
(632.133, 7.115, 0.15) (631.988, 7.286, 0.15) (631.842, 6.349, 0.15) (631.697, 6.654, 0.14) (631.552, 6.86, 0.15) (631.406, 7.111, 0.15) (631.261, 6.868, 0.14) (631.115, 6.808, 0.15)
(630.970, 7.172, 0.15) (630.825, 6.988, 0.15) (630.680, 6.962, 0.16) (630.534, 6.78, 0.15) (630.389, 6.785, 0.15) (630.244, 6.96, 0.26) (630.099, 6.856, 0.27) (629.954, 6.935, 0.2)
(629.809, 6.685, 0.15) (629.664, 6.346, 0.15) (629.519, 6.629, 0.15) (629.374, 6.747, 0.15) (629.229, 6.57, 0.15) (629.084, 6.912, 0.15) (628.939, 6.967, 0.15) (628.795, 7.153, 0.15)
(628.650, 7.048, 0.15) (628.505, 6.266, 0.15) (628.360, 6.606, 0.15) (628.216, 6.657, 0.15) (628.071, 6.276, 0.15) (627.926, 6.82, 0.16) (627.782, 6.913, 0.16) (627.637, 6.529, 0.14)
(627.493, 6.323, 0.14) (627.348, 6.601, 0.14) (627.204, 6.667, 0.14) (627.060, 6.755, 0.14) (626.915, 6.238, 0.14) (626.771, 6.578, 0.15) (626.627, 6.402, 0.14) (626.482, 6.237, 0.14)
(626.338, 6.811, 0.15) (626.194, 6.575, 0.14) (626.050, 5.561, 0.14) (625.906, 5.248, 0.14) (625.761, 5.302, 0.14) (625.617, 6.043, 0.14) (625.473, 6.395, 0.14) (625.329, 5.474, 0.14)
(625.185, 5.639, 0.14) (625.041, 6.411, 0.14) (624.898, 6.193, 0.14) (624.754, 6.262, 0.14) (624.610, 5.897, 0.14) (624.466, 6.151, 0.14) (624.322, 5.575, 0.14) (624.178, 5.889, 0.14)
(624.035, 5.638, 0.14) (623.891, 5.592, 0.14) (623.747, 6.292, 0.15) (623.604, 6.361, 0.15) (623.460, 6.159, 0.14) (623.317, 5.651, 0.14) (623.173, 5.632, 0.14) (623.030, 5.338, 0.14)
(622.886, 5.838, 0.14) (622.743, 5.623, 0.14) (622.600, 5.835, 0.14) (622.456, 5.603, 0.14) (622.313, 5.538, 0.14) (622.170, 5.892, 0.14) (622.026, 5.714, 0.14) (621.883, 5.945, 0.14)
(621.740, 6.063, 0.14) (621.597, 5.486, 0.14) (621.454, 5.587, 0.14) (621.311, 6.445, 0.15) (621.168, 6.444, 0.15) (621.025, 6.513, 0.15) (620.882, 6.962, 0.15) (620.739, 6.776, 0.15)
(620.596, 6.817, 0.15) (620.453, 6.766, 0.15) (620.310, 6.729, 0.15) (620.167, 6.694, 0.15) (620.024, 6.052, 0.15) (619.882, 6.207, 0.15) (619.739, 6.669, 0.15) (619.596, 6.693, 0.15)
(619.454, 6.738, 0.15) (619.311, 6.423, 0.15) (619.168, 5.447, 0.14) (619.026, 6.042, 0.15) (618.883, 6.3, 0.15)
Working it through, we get 1.26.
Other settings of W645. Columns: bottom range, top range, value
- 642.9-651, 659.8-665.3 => 1.09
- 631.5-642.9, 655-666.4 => 1.18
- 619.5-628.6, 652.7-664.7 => 1.44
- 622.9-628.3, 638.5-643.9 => 1.24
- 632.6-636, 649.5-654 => 1.15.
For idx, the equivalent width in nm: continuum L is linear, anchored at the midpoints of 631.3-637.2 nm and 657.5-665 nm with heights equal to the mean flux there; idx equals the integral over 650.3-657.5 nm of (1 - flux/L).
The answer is -0.32 nm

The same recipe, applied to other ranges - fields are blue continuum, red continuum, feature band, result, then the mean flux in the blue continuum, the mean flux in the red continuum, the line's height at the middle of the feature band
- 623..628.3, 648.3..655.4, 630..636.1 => -0.462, 6.15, 7.94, 6.65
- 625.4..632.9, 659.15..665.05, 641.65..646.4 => -0.168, 6.67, 7.9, 7.22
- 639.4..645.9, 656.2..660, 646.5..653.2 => -0.202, 7.46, 7.84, 7.64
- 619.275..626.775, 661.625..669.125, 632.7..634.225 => -0.202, 6.09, 7.68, 6.49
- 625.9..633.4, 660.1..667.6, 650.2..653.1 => -0.278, 6.79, 7.82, 7.45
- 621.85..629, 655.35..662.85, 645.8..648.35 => -0.143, 6.14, 7.94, 7.3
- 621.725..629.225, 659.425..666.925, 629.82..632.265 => -0.185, 6.16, 7.85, 6.41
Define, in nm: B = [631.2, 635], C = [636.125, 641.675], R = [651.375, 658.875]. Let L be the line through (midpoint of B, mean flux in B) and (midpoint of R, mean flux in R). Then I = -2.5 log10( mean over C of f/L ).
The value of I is 0.052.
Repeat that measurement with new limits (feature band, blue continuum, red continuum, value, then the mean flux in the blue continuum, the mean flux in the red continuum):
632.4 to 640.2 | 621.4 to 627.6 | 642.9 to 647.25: -0.04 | 5.98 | 7.53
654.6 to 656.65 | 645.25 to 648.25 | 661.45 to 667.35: -0.03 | 7.76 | 7.79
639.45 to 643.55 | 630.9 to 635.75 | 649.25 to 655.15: 0.02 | 7.23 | 7.96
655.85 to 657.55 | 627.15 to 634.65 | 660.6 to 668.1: -0.04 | 6.93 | 7.76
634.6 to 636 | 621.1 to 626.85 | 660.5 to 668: -0.16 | 5.93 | 7.77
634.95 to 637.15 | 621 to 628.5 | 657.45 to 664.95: -0.08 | 6.08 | 7.93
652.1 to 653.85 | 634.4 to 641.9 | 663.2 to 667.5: -0.10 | 7.16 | 7.74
